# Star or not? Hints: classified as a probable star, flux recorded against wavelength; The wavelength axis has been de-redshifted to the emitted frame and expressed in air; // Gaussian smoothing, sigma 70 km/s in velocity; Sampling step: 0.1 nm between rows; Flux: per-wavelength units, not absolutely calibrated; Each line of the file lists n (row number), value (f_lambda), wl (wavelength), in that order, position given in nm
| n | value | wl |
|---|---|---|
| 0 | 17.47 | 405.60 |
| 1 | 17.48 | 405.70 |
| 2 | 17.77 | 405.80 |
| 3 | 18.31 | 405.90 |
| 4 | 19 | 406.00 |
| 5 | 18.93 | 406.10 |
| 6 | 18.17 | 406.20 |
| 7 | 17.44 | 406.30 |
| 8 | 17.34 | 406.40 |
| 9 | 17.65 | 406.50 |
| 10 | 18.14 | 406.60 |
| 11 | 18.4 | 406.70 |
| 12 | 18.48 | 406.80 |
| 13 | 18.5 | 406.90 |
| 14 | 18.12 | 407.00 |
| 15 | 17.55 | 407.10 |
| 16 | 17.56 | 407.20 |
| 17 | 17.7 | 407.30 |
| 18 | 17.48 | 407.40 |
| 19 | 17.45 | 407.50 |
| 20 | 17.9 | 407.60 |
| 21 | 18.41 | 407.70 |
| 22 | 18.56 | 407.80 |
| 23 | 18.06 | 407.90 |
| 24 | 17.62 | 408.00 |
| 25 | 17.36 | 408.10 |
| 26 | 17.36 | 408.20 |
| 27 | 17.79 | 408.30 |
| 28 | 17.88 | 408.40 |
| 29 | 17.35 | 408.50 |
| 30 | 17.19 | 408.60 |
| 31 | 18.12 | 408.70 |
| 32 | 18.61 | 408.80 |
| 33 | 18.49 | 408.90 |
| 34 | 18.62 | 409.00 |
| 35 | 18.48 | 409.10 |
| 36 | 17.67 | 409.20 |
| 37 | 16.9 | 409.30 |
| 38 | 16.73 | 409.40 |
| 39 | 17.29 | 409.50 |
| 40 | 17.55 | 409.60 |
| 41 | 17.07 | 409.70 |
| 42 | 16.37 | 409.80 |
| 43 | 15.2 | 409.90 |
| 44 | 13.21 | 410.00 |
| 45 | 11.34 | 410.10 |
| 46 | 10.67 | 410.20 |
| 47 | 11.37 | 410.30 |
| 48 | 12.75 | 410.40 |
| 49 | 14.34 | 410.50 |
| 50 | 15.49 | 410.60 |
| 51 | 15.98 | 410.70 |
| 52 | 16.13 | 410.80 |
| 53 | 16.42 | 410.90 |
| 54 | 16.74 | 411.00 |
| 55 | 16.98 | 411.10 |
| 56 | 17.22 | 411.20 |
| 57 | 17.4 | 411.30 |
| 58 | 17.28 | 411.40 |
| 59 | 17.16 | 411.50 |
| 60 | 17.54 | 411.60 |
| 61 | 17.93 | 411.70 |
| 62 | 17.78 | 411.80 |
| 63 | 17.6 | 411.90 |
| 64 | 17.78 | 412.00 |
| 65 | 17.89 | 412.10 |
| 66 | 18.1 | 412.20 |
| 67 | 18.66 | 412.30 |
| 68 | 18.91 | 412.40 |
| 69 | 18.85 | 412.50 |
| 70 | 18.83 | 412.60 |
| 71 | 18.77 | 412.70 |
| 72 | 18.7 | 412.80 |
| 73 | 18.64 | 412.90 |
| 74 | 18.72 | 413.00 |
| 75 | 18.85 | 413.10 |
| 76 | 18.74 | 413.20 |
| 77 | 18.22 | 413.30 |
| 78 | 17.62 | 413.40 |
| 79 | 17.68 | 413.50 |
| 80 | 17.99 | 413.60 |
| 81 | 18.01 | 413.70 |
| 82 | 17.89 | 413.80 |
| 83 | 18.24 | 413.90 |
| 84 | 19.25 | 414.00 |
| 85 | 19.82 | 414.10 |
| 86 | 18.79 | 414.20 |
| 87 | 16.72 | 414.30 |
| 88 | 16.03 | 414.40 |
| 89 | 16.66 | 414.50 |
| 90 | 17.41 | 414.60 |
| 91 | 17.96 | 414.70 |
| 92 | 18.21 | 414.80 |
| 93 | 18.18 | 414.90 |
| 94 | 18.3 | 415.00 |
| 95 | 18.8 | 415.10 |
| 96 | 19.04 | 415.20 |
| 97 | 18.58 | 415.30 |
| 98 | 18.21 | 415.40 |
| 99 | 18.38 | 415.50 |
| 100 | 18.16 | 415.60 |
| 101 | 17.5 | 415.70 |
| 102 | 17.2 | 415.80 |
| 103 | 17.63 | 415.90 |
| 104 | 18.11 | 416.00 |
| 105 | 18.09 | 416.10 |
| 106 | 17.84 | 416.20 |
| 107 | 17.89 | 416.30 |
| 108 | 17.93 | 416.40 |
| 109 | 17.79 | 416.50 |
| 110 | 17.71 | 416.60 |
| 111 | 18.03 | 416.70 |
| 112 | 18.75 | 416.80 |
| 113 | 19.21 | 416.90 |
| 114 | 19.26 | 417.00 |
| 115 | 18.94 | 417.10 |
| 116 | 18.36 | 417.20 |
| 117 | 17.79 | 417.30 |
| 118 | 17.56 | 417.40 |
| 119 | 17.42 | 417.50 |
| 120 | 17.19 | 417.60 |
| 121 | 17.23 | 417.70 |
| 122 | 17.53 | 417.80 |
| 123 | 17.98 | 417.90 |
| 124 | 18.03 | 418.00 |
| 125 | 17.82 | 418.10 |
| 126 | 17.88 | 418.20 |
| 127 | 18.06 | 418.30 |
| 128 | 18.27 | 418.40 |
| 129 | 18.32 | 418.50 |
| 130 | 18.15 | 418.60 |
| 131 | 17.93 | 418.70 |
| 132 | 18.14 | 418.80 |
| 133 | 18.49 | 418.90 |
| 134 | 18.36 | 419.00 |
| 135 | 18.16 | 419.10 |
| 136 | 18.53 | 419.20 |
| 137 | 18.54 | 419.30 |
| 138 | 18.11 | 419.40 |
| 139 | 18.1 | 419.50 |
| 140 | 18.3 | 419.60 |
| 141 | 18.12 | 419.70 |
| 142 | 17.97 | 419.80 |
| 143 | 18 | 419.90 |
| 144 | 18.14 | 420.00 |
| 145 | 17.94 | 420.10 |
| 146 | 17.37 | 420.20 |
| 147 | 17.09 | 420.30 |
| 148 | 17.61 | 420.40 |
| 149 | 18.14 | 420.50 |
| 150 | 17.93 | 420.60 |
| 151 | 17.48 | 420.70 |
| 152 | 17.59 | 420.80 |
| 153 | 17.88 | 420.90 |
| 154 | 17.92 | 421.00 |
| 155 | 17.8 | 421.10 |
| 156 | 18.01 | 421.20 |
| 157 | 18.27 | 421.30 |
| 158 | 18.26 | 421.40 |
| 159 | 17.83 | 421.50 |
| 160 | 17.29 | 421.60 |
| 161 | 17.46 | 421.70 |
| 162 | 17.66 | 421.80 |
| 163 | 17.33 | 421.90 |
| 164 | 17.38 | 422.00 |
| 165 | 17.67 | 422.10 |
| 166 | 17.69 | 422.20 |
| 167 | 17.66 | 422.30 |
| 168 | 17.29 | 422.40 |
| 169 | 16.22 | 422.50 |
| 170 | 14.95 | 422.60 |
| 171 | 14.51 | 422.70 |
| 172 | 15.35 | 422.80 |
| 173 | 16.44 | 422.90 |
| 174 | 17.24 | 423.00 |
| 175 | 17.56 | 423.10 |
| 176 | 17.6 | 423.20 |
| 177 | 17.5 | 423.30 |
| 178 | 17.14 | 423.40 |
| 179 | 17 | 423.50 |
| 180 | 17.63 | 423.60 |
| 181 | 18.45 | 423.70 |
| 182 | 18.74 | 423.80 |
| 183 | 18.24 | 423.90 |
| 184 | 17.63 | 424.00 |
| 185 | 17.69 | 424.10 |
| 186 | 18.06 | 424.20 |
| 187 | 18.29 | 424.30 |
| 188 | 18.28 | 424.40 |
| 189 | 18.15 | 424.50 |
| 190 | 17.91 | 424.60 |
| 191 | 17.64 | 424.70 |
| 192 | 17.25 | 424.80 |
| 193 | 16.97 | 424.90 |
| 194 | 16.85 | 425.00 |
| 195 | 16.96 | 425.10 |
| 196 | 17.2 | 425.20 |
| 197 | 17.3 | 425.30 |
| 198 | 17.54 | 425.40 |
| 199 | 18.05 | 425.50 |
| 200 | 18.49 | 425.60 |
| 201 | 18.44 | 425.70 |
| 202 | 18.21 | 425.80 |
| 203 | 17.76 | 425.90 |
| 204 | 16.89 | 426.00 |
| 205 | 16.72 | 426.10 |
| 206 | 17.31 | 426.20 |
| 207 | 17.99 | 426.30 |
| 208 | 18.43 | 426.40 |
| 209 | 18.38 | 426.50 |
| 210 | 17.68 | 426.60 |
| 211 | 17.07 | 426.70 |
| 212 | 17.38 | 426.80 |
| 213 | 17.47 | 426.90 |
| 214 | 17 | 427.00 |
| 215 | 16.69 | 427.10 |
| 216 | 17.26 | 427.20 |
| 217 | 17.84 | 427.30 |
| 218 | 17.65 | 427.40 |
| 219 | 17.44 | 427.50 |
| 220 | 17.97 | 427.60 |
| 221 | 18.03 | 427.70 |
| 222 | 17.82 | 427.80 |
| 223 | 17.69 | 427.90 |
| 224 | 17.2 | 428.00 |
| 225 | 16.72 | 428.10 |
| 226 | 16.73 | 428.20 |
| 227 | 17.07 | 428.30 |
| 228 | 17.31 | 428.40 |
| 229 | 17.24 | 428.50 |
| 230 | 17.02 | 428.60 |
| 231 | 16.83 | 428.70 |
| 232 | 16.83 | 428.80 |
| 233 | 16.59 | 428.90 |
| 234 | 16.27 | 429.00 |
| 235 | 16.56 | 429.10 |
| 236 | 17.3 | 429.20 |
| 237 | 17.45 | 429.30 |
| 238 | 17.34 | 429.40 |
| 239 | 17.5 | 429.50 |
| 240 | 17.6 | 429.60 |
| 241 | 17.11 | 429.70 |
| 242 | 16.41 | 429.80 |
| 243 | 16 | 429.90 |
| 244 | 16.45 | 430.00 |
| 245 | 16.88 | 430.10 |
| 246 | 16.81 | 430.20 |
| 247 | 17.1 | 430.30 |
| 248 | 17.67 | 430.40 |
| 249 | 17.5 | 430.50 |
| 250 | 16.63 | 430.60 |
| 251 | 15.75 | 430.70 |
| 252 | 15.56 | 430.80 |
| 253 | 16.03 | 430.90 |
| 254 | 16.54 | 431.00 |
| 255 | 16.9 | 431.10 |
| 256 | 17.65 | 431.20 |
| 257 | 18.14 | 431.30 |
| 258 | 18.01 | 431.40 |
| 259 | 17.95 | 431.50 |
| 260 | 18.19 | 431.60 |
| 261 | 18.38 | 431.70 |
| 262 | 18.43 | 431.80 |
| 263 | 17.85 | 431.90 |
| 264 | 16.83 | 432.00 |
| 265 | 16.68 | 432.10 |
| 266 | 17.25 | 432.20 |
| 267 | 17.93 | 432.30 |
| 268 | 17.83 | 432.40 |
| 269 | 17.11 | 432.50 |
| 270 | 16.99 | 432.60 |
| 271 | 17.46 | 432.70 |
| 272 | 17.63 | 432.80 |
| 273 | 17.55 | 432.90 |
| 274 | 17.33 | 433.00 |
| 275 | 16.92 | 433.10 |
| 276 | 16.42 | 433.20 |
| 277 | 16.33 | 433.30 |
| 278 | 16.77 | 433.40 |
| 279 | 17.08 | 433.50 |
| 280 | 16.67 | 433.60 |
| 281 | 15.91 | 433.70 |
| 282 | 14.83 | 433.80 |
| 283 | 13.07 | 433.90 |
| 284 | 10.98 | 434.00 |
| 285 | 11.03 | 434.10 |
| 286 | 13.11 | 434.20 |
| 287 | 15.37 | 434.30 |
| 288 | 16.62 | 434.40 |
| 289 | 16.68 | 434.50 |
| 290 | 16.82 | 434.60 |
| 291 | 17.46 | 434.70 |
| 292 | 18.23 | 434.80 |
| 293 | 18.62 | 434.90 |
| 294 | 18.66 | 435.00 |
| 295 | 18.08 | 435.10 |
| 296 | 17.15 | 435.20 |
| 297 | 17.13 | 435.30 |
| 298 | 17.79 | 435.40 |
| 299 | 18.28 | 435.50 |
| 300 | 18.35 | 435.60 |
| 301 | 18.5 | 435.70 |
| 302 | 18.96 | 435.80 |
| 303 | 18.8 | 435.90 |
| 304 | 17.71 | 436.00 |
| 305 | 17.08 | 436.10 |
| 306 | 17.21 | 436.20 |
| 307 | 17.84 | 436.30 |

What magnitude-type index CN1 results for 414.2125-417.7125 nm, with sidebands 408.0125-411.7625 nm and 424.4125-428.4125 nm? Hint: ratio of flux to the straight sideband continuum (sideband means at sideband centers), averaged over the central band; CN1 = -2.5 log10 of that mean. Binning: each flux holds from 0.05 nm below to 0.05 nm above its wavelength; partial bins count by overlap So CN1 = -0.070 mag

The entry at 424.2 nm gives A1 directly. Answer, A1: 18.06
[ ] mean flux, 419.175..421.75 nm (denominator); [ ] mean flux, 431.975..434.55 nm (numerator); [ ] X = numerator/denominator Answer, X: 0.9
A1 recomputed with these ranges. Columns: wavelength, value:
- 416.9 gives 19.21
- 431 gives 16.54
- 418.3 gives 18.06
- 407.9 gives 18.06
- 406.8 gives 18.48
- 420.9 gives 17.88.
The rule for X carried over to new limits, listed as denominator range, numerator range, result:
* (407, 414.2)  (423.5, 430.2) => 1.01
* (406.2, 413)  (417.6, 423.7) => 1.03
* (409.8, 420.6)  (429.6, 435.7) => 0.96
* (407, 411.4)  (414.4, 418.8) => 1.08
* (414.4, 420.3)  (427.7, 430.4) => 0.94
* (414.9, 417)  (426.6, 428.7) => 0.95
